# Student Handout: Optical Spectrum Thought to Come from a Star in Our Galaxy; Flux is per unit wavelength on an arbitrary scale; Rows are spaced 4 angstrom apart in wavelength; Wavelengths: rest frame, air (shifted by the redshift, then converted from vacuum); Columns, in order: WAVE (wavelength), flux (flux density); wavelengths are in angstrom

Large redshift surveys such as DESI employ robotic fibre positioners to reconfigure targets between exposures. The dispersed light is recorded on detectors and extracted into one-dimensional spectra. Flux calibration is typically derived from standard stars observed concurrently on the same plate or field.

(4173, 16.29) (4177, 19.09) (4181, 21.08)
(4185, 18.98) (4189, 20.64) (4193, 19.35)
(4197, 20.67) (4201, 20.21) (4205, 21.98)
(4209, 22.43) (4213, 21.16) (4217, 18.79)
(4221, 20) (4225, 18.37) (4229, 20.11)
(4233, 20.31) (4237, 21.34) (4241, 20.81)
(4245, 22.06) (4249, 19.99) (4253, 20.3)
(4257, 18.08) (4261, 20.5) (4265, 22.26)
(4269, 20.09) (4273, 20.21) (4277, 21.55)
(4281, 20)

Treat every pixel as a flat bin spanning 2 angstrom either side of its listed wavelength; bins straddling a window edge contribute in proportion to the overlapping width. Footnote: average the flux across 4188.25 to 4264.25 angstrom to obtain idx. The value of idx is 20.4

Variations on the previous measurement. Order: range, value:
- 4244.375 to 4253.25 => 20.7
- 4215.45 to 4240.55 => 19.9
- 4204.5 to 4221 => 20.9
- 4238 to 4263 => 20.3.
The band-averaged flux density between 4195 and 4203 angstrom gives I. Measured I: 20.4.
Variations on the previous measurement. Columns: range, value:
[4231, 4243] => 20.8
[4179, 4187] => 20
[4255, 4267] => 20.3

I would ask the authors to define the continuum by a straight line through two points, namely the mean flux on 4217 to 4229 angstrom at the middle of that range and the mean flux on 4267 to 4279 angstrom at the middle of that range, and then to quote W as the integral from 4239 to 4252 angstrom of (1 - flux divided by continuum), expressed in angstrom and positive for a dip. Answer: -0.7 angstrom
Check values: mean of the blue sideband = 19.3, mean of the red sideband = 20.6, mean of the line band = 20.9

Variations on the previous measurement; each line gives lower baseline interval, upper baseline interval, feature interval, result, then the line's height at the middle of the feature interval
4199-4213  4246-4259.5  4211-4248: 0.44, 20.6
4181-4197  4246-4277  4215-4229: 0.65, 20.1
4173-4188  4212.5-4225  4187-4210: -1.62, 19.4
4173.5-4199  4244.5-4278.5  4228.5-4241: -0.28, 20.2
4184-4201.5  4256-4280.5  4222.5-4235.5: 0.37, 20.3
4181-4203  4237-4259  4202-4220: -0.73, 20.2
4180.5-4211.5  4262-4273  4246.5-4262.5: 0.86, 20.9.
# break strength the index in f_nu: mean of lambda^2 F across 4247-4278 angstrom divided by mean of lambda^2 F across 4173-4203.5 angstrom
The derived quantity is 1.06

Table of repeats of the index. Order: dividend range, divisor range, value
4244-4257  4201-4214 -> 0.96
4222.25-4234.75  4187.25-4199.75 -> 0.99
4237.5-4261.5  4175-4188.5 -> 1.06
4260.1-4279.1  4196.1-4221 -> 1.04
